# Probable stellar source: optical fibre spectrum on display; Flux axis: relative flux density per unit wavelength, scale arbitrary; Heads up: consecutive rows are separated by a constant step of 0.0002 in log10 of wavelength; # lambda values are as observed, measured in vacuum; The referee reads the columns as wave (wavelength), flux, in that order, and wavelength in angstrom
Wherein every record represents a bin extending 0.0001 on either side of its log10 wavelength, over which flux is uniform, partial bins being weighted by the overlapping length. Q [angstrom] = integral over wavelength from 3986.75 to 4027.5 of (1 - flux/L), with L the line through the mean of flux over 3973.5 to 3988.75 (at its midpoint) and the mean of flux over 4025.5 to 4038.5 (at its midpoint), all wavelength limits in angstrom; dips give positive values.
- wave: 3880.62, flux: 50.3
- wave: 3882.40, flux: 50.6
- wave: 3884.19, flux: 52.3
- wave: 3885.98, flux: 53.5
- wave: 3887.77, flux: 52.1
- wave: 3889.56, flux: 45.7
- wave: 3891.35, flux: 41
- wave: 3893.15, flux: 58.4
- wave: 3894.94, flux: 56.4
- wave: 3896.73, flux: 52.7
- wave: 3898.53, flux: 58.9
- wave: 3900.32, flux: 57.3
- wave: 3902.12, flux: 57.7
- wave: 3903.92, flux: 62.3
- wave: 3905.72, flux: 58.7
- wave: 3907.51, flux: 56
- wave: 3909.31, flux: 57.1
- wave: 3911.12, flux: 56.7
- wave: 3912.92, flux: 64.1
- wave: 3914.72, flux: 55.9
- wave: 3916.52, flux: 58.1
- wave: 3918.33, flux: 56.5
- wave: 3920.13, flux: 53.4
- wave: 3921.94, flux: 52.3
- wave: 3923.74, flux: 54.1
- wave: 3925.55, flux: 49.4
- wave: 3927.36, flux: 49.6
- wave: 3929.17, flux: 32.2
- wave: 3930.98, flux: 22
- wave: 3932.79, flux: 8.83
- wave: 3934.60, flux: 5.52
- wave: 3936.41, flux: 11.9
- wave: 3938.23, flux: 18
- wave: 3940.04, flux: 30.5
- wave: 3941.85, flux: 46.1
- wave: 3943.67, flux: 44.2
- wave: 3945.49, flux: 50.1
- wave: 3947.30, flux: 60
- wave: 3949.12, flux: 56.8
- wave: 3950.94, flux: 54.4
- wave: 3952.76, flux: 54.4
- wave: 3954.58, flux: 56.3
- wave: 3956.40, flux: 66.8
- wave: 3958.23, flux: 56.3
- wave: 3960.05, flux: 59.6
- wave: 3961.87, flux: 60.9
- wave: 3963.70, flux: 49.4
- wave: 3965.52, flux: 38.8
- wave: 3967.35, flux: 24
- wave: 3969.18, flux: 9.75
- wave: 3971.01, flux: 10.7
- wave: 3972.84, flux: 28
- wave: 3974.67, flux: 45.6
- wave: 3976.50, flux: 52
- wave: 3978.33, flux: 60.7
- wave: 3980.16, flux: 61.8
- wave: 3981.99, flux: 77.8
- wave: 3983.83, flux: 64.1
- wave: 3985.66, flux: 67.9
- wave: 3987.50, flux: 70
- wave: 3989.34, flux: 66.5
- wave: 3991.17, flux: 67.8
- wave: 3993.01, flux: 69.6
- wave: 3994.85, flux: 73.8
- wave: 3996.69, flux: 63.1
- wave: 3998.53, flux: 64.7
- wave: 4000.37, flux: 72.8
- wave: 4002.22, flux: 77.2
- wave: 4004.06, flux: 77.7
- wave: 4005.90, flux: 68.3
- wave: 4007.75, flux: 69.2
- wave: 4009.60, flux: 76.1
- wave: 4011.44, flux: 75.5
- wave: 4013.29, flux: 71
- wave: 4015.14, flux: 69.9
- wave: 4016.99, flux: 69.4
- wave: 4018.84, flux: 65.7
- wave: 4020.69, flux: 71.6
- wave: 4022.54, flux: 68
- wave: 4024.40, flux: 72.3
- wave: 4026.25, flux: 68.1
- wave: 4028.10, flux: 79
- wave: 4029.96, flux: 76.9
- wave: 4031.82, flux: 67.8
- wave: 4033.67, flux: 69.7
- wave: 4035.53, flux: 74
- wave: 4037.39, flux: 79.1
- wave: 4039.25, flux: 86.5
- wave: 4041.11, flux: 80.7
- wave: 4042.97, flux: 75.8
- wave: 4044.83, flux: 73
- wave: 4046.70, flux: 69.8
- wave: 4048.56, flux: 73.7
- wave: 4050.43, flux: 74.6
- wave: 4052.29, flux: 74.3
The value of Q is -1.51 angstrom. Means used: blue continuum 62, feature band 70.5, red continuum 73.8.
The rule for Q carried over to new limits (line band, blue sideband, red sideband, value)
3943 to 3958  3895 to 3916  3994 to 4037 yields 1.9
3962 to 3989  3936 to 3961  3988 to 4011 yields 5.7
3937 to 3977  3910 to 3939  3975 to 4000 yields 6.9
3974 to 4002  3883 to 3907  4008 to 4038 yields 0.6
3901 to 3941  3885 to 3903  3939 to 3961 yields 6.8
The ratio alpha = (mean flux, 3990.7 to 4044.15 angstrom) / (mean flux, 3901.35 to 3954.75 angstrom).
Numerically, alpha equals 1.6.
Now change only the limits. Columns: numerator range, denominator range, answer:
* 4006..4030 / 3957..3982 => 1.61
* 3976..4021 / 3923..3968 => 1.63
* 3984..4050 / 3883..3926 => 1.31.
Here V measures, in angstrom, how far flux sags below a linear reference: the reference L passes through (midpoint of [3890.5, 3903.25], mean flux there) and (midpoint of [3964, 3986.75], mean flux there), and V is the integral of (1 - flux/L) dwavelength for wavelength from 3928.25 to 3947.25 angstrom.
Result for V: 8.1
